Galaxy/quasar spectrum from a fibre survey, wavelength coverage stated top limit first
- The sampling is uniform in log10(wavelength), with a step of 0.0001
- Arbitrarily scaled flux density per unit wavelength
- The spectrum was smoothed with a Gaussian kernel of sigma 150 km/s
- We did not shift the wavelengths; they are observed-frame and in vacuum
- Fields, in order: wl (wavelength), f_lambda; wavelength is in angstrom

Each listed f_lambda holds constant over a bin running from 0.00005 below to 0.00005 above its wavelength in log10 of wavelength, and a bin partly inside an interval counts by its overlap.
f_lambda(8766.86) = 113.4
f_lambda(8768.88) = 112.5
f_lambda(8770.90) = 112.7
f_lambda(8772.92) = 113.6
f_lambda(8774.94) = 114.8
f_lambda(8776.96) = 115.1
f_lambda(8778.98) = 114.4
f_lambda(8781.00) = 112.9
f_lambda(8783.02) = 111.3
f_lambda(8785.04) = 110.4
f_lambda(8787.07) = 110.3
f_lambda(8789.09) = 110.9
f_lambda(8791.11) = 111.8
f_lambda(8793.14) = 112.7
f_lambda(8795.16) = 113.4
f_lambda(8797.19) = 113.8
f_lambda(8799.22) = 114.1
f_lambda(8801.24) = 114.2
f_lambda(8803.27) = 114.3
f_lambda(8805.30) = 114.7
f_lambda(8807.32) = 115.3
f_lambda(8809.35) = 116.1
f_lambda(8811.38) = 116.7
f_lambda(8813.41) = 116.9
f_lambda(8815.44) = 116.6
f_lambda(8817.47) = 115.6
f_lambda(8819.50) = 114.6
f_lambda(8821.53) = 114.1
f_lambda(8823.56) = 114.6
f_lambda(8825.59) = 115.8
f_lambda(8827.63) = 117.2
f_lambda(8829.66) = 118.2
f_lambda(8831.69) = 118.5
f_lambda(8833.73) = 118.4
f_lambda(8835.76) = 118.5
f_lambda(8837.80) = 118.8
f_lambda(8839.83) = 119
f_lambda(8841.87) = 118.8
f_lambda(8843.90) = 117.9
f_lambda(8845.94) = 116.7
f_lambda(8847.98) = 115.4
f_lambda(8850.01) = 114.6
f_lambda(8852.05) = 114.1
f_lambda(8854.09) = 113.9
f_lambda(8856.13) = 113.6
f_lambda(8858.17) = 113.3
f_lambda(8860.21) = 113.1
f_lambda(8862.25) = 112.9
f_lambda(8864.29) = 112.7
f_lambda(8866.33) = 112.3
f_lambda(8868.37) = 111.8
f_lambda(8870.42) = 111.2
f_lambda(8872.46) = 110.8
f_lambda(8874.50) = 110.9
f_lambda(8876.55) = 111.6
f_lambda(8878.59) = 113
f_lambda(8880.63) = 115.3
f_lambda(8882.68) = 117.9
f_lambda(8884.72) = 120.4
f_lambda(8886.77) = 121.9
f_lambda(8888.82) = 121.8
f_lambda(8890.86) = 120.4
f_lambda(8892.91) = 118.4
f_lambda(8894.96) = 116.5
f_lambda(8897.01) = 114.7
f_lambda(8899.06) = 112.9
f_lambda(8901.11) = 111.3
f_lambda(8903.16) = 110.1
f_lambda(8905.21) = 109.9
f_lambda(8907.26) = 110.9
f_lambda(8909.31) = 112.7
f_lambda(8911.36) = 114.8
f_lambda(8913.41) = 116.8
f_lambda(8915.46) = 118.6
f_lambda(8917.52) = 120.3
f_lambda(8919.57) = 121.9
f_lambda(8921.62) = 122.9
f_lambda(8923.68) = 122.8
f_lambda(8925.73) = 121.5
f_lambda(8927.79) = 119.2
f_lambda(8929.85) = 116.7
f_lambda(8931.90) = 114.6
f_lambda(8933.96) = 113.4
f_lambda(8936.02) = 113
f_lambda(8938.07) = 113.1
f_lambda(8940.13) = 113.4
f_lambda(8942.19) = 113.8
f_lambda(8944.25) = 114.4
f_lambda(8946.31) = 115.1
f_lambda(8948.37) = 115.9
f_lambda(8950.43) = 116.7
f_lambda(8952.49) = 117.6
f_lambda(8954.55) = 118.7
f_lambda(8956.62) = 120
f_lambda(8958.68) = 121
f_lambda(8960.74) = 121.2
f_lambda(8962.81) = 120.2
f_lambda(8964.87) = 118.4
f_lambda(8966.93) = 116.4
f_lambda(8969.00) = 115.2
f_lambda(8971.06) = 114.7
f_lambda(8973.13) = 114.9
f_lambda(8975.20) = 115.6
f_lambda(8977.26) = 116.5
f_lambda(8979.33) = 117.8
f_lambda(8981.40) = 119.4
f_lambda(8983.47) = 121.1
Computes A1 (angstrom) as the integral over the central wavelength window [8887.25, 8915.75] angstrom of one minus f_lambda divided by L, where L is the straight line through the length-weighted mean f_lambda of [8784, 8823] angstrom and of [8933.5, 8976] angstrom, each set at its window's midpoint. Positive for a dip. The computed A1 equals 0.1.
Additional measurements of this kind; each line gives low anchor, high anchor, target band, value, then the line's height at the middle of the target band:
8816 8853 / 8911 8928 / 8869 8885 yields 0.66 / 118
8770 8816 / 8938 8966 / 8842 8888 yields 0.35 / 115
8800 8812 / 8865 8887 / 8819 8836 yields -0.27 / 115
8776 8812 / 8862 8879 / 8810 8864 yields -1.67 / 113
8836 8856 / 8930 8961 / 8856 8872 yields 0.54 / 116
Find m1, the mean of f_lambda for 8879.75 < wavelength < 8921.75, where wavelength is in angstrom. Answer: 117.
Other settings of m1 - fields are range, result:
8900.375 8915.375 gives 113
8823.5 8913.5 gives 115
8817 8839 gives 117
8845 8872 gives 113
